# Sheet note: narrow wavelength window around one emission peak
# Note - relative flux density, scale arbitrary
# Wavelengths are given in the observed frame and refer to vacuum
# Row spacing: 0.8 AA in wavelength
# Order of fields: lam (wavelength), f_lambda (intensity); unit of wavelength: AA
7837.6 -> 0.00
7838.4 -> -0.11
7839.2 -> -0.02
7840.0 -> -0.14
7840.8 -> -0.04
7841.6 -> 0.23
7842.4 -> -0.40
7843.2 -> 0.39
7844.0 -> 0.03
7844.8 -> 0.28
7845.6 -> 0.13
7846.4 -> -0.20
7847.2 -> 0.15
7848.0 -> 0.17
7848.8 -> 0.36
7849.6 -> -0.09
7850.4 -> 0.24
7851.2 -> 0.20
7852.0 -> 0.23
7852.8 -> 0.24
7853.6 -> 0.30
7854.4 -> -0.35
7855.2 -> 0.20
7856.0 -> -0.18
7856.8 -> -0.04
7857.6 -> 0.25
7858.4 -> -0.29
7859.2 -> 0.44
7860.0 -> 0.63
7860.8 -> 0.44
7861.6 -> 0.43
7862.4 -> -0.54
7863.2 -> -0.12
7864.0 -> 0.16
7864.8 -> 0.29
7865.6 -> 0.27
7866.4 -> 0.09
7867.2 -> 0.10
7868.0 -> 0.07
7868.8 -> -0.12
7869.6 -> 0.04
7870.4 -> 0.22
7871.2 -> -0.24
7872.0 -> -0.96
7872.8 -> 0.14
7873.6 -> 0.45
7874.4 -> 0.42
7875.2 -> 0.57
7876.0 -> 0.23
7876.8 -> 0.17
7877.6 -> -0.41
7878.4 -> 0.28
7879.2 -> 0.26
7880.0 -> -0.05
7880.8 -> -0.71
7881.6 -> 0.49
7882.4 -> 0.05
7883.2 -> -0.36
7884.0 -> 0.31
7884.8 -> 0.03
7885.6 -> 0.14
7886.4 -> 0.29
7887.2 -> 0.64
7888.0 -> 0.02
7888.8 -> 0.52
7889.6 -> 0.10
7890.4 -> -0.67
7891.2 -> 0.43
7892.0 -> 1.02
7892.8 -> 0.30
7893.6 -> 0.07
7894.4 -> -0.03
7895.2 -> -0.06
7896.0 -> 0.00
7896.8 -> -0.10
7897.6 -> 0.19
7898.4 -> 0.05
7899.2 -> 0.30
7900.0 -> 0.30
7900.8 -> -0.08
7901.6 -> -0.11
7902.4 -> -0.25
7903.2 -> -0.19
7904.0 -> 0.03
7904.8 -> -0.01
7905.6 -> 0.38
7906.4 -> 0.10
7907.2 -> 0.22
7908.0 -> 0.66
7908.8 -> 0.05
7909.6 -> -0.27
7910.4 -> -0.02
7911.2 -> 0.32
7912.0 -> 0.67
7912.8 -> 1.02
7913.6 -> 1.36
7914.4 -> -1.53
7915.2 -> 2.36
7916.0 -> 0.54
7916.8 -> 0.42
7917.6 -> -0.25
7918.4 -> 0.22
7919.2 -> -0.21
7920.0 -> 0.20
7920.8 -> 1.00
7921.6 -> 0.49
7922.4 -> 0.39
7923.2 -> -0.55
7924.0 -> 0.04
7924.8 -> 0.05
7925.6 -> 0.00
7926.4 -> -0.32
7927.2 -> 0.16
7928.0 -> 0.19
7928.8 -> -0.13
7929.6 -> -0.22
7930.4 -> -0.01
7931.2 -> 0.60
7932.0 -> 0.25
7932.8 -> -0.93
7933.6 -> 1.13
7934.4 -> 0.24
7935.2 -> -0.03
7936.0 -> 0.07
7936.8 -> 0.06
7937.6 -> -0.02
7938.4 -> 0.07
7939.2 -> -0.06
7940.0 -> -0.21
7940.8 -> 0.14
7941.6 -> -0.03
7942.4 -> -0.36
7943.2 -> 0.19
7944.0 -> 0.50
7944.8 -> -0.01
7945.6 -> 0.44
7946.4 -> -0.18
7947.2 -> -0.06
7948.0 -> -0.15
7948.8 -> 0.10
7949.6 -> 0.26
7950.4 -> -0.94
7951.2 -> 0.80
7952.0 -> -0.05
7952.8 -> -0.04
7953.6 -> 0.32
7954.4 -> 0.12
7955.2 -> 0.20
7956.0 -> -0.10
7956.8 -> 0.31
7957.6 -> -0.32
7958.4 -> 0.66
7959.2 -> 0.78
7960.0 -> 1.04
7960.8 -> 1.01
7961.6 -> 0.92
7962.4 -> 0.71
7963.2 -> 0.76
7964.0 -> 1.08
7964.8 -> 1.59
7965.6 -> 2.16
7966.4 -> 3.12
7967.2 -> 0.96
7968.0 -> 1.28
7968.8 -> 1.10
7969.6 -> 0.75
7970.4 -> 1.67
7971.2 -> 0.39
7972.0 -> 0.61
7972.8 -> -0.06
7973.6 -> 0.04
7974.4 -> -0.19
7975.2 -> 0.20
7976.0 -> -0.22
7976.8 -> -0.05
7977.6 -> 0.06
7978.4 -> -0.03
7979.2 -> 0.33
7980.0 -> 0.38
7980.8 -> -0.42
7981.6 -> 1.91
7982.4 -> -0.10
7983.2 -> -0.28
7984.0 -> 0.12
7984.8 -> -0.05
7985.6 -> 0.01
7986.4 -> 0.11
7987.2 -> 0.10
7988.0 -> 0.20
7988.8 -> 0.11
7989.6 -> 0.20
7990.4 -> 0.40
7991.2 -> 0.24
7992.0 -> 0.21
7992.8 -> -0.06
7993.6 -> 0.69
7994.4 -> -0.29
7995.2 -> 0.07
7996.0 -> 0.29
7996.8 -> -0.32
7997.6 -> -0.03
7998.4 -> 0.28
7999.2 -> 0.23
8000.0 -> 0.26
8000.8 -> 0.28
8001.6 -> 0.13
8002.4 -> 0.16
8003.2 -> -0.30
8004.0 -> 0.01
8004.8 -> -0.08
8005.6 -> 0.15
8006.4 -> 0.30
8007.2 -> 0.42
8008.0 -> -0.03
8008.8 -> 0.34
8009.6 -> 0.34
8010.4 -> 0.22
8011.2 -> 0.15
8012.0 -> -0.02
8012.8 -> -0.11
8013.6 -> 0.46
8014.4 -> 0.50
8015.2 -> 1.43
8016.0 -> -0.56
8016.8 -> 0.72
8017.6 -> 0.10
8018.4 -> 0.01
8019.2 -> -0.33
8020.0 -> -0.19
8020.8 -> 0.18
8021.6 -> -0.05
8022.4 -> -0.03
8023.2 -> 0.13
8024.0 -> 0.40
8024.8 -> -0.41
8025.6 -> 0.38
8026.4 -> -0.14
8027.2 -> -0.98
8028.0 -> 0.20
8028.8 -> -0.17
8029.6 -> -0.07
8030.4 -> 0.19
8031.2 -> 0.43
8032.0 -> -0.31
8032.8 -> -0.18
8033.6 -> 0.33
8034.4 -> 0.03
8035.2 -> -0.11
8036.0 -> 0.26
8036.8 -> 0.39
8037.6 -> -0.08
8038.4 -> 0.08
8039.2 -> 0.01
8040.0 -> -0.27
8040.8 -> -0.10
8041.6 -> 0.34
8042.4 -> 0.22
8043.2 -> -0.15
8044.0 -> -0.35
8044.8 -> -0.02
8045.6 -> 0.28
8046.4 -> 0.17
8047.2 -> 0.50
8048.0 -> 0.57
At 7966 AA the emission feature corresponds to [O II] 3727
